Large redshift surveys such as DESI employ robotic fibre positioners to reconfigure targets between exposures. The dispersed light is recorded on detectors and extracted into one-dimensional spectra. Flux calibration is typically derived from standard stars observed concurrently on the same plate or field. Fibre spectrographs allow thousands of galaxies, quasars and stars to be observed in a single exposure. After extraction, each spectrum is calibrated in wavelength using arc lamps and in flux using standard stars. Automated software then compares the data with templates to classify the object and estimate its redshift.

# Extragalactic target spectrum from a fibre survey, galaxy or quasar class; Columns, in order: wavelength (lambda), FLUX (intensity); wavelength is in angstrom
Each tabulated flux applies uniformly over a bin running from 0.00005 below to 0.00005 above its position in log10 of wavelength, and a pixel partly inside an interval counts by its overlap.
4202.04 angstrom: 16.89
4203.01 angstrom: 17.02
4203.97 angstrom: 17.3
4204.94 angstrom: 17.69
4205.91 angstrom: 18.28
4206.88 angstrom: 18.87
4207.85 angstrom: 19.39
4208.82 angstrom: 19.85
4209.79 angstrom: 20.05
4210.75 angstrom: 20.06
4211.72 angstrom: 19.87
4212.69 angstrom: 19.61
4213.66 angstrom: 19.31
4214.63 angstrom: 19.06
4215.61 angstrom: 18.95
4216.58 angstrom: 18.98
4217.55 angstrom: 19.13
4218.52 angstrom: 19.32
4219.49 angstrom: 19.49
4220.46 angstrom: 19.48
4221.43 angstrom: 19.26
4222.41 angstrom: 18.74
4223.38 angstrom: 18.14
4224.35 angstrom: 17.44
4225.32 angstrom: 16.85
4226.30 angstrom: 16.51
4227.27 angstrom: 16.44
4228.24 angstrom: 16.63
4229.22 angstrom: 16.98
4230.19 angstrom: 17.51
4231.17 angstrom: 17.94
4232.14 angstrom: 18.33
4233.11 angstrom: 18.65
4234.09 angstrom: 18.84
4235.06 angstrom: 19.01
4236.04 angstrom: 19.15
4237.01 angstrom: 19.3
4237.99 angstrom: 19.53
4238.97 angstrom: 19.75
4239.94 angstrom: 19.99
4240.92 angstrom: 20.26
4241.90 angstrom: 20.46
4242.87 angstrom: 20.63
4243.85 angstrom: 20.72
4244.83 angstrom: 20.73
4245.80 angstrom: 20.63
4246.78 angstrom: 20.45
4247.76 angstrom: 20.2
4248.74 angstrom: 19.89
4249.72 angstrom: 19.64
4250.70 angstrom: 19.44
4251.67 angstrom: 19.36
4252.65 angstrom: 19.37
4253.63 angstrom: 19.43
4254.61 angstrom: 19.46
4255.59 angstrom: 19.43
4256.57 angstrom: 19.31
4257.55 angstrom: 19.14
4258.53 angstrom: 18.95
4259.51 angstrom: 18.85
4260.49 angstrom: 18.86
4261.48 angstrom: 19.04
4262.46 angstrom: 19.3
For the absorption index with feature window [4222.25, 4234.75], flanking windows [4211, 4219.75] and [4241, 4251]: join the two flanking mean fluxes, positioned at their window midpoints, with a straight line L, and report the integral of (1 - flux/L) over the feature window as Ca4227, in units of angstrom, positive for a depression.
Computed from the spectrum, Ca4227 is 1.3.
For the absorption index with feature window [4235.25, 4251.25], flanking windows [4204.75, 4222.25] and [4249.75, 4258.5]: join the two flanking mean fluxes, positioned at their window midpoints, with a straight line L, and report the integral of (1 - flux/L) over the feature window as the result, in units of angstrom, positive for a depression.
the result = -0.6 angstrom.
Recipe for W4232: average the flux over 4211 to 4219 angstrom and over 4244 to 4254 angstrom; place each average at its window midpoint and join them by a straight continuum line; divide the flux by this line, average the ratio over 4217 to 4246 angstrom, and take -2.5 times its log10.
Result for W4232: 0.04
